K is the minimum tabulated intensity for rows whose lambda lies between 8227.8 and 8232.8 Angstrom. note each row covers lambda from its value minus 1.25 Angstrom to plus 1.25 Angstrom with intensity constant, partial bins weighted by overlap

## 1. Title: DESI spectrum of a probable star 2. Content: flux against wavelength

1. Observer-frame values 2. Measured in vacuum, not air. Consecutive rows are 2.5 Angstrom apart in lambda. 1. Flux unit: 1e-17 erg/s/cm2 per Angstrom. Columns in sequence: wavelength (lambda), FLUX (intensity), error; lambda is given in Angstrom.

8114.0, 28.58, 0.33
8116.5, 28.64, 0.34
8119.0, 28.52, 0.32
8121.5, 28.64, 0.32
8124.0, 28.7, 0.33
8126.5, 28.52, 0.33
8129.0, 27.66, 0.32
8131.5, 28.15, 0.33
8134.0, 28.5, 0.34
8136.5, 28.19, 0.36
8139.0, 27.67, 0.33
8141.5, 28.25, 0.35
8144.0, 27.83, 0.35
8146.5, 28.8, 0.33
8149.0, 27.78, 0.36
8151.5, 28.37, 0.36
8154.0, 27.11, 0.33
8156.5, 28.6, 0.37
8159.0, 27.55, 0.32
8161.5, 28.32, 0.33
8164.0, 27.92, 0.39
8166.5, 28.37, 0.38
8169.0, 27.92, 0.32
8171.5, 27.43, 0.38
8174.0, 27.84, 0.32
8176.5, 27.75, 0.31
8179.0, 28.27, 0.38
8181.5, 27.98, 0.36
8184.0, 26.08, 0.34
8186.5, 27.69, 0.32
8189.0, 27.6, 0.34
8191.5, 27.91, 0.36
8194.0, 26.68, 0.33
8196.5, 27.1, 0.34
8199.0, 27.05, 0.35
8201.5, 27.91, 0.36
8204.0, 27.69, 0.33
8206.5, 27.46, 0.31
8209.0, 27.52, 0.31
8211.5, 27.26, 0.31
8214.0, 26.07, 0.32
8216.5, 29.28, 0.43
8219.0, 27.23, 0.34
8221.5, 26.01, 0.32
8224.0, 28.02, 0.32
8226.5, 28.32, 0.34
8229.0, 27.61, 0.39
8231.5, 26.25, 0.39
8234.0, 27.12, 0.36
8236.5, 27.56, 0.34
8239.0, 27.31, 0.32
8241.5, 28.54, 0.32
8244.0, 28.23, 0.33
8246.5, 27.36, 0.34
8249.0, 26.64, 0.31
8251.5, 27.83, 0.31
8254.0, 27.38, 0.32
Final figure 26.25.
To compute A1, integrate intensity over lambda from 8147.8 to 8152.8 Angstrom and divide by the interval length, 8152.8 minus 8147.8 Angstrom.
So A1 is 28.1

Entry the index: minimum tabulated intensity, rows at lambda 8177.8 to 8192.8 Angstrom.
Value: 26.08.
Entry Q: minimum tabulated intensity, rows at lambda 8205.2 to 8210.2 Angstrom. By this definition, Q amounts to 27.46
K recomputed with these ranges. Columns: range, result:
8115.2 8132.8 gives 27.66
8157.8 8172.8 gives 27.43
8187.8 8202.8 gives 26.68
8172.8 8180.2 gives 27.75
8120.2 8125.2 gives 28.64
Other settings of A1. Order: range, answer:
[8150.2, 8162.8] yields 28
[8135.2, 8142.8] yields 28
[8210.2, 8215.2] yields 26.7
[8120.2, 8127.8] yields 28.6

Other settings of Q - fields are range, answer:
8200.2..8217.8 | 26.07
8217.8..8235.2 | 26.01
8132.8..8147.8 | 27.67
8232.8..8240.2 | 27.12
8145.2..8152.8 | 27.78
